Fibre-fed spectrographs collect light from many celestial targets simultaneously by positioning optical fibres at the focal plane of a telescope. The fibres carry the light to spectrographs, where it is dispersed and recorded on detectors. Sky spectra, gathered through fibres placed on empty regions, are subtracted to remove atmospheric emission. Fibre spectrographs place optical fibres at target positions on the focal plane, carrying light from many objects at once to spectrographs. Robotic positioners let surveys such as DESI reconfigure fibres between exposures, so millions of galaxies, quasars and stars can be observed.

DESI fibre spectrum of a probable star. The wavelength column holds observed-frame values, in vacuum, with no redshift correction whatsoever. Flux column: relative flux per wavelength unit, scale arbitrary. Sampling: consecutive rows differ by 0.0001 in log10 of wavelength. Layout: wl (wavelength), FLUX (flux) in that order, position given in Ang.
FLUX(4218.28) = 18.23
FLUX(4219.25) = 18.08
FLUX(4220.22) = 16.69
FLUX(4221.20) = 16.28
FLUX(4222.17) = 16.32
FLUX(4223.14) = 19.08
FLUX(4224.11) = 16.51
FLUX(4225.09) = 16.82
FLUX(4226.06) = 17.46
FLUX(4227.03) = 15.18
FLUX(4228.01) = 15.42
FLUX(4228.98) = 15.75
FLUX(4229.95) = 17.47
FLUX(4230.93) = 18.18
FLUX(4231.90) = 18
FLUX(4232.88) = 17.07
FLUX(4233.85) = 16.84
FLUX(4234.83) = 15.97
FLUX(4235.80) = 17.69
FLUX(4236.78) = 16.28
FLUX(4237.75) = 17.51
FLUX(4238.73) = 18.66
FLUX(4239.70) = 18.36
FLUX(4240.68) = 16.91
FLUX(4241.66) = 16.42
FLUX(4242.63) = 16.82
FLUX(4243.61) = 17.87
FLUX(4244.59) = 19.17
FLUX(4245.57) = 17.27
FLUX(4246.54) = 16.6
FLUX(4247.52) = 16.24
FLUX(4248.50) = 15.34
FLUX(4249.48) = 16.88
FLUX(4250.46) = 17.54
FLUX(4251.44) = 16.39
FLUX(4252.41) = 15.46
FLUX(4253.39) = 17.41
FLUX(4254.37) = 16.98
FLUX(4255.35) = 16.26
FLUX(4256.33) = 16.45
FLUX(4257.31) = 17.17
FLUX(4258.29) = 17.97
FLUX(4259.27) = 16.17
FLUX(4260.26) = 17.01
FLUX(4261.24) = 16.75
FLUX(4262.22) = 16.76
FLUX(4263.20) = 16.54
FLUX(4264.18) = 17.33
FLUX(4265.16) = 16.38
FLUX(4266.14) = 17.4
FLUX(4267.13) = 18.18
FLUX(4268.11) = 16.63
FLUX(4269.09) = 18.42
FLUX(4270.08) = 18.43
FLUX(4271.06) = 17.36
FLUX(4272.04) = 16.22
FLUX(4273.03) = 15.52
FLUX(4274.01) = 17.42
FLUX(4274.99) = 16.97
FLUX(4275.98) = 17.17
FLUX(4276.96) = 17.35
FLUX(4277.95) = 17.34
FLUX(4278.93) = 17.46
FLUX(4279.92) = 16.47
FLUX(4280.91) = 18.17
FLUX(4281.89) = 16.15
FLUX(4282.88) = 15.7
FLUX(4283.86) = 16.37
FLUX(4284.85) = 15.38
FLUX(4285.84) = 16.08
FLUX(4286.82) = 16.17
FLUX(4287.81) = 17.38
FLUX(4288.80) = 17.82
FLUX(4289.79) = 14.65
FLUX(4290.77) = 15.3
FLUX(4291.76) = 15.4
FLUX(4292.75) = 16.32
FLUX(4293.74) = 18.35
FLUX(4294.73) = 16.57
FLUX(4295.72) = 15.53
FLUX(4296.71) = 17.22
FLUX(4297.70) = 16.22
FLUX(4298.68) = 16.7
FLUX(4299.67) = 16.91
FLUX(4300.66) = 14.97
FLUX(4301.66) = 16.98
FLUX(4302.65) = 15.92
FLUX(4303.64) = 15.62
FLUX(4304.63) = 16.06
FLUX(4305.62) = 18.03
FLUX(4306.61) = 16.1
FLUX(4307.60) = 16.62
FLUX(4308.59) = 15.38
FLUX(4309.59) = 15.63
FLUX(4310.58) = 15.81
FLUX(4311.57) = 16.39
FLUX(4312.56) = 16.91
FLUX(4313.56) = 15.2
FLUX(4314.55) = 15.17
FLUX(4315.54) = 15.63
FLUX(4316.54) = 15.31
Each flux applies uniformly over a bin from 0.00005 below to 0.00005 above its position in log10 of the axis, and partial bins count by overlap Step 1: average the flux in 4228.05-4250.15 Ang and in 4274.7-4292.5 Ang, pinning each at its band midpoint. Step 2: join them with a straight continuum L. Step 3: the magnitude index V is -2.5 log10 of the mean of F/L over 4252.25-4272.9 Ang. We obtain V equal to -0.01 mag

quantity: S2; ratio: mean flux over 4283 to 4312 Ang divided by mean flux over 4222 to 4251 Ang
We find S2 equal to 0.95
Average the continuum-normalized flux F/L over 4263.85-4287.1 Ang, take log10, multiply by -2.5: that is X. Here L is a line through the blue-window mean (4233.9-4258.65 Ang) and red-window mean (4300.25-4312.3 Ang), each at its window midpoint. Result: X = -0.02 mag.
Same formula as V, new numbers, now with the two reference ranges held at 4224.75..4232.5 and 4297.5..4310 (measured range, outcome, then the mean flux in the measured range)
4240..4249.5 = -0.02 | 17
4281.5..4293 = 0.02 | 16.1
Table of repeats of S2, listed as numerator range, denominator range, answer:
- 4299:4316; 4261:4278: 0.94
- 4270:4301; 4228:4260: 0.98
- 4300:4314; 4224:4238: 0.96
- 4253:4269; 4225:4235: 1.01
